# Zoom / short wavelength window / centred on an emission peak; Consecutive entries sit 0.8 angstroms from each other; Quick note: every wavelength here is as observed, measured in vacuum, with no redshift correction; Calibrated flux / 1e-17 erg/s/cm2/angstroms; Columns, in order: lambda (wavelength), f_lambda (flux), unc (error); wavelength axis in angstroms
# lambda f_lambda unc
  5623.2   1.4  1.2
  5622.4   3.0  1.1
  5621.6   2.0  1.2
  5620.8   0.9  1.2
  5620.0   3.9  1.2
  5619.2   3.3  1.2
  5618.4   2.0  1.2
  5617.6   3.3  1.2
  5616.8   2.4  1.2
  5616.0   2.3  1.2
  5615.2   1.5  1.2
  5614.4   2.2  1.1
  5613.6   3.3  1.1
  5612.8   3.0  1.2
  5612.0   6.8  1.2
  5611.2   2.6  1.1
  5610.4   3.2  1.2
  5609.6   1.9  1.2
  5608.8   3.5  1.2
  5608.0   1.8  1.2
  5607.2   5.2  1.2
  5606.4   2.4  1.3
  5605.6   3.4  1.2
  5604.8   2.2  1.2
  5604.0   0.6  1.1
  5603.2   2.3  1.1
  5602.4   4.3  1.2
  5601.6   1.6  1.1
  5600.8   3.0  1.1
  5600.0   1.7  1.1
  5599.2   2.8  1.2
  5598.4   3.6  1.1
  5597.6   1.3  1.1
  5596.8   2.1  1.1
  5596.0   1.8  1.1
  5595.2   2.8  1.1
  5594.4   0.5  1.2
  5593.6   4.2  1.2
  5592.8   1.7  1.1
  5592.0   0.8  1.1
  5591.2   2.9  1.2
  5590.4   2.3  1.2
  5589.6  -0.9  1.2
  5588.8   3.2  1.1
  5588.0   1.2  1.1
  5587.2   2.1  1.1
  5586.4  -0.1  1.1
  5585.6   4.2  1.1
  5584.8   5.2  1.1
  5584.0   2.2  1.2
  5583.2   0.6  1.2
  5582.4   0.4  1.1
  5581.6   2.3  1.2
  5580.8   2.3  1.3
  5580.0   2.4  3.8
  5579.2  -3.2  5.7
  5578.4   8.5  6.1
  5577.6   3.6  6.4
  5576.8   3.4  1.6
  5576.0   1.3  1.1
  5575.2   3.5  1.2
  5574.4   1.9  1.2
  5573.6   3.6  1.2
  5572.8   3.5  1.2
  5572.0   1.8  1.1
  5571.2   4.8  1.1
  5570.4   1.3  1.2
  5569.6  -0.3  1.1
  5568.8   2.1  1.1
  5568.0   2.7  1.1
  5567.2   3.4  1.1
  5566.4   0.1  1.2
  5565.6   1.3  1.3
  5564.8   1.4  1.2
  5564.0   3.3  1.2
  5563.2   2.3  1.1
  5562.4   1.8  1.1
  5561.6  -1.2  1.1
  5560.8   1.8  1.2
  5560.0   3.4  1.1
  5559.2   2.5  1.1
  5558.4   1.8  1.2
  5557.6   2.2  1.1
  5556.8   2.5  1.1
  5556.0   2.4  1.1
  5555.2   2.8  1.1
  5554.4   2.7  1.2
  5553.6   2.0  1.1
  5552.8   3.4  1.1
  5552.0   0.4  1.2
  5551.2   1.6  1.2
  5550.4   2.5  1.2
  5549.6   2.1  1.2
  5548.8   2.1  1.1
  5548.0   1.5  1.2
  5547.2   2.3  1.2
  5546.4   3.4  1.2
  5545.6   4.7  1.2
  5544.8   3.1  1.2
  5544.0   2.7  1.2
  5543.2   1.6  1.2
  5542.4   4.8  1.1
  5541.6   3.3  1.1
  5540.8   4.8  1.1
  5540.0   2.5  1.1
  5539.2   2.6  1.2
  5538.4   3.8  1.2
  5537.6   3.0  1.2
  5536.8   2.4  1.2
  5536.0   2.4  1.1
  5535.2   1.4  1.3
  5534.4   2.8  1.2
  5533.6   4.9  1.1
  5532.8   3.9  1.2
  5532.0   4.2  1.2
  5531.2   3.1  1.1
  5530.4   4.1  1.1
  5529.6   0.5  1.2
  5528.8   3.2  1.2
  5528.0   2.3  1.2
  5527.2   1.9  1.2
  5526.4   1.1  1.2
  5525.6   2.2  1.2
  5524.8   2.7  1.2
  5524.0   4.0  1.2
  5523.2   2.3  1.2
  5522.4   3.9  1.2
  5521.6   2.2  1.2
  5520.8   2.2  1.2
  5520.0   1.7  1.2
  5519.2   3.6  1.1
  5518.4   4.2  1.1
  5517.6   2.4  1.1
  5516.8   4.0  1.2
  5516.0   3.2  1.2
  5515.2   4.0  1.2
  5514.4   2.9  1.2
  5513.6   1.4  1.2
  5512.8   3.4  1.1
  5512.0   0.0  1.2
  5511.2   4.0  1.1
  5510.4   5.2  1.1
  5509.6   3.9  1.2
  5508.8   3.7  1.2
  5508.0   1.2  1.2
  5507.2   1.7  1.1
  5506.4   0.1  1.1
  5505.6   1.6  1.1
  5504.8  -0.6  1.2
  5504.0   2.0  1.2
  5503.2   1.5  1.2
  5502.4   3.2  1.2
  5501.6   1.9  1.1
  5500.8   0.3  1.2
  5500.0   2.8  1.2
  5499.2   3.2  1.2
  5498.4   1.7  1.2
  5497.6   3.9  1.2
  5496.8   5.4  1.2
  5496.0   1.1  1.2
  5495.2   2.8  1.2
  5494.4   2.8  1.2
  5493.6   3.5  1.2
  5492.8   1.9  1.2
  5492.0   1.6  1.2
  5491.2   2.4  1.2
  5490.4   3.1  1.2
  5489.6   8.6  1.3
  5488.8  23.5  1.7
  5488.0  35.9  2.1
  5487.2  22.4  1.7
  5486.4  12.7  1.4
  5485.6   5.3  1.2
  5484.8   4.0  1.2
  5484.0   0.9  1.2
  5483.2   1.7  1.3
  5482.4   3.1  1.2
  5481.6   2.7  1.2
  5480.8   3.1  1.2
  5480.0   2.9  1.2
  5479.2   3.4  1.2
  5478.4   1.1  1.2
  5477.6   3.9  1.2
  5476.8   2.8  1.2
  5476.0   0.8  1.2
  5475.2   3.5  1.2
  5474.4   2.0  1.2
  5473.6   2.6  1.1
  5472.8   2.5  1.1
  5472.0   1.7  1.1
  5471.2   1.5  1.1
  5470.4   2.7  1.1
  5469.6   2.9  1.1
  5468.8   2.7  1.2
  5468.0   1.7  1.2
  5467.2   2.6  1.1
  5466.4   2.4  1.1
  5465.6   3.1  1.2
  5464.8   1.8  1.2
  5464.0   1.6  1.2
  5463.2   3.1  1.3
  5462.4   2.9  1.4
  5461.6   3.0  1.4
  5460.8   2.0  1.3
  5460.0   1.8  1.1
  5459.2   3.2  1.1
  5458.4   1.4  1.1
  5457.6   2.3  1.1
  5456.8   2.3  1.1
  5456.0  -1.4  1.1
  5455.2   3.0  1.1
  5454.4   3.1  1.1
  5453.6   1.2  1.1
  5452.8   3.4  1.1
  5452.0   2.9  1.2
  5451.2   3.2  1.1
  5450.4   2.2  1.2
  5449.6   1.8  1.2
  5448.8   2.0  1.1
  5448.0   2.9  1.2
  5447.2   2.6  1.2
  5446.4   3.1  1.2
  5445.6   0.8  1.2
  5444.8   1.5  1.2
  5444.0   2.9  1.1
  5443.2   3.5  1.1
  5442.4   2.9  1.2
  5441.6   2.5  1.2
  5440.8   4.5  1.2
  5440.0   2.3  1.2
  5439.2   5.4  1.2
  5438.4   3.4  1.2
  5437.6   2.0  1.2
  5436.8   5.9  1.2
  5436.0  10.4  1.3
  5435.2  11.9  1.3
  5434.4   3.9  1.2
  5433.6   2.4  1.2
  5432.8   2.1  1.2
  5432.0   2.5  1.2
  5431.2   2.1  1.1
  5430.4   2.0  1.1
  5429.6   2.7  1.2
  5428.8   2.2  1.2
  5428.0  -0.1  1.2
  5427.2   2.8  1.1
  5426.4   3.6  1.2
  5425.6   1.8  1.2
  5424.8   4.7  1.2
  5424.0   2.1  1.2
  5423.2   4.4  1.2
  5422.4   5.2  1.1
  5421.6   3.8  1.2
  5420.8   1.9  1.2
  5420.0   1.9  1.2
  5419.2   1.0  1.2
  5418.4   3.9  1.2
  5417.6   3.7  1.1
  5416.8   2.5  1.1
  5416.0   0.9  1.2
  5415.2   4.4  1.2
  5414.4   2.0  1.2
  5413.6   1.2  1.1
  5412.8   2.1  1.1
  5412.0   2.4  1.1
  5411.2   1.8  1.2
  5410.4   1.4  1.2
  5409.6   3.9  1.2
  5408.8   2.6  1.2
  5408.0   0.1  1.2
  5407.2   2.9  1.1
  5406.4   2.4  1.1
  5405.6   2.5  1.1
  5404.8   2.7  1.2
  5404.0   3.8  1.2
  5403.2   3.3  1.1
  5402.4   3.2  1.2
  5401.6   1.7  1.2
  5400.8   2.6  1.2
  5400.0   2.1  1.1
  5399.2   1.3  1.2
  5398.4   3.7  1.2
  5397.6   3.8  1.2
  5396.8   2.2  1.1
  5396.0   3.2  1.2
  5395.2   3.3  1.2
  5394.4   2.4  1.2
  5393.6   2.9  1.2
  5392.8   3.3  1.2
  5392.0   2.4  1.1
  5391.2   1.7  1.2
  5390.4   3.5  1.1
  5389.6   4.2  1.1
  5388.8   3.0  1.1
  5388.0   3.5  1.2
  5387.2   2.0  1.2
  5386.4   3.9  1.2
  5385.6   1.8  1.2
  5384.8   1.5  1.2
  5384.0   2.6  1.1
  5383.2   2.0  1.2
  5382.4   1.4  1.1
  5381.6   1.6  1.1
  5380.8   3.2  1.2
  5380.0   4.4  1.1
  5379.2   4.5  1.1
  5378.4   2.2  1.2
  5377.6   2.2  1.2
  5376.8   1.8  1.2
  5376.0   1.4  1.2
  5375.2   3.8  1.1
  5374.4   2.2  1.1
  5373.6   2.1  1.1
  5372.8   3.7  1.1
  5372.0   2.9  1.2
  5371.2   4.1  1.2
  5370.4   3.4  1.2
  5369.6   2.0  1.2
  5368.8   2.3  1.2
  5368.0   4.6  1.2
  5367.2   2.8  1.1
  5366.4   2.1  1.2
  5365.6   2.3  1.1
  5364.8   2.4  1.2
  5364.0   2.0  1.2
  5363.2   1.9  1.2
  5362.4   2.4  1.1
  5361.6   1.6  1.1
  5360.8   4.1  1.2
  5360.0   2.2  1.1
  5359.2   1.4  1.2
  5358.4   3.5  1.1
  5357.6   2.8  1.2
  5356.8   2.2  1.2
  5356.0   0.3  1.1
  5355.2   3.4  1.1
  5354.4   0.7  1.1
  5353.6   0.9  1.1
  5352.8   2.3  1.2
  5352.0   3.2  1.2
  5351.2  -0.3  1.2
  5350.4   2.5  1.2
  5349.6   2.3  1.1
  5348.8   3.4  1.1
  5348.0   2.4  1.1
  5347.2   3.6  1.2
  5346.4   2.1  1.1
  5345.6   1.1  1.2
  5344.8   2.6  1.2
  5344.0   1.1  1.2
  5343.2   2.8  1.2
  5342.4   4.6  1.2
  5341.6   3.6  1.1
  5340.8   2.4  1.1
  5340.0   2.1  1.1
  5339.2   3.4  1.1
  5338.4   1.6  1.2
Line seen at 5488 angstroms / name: [O III] 5007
